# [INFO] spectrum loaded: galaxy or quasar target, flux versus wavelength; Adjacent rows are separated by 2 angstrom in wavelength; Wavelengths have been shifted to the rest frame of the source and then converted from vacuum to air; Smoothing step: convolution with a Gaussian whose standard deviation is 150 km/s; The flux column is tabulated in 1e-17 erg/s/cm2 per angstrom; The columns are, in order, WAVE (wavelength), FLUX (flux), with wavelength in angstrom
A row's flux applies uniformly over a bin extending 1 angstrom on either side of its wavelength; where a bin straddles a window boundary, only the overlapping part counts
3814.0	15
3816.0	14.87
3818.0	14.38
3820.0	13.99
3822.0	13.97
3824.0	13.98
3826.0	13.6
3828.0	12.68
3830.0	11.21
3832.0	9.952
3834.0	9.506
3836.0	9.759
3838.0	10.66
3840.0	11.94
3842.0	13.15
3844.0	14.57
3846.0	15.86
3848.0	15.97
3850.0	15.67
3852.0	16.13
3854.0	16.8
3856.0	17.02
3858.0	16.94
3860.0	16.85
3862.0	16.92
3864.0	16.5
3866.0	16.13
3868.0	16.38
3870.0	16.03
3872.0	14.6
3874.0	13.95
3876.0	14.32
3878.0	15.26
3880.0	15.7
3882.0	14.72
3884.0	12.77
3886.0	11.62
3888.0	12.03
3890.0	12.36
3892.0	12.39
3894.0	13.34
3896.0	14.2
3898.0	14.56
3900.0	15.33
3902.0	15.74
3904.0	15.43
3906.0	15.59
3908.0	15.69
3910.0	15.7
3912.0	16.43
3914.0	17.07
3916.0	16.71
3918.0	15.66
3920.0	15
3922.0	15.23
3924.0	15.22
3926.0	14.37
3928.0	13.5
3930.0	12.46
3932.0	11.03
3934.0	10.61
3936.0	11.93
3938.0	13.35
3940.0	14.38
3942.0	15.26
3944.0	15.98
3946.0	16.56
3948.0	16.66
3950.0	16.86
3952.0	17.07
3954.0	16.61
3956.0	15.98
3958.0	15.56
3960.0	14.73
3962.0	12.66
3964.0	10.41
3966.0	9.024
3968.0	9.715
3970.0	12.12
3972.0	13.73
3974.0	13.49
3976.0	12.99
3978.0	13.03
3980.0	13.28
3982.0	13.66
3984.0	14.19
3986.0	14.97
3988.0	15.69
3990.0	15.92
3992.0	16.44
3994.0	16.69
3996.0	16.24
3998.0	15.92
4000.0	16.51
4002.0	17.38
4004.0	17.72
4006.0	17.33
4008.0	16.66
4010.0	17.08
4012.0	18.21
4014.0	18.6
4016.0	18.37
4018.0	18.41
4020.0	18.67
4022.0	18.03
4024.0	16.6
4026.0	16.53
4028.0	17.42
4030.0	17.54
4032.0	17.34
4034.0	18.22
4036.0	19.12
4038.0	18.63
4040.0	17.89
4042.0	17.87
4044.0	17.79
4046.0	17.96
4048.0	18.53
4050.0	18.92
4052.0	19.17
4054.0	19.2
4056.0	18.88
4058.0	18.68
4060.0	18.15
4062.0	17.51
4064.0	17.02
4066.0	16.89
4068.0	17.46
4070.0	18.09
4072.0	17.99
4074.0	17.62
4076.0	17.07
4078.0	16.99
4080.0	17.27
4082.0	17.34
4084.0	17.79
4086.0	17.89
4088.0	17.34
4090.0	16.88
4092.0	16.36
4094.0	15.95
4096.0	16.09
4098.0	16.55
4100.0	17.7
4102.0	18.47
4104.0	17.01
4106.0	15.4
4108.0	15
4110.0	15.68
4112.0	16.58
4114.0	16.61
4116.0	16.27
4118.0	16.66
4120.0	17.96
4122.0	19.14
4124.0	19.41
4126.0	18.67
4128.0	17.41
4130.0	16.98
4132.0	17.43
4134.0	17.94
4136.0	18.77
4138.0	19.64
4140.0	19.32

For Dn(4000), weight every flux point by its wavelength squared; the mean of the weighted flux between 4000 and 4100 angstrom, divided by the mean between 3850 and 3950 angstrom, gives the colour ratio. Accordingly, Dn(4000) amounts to 1.3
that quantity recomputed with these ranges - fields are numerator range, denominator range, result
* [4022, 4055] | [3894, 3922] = 1.24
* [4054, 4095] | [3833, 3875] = 1.32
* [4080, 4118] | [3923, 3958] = 1.24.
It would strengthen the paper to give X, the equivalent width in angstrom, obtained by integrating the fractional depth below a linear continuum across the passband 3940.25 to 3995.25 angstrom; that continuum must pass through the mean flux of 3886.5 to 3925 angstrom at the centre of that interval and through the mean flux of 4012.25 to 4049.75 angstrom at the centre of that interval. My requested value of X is 6.6 angstrom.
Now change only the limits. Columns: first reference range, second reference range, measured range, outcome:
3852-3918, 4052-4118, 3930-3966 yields 3.59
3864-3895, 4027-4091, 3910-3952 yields 1.23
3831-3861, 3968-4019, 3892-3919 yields -1.24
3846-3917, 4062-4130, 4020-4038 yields -1.25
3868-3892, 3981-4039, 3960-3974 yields 3.80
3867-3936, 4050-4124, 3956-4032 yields 2.06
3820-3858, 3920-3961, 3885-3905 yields 0.69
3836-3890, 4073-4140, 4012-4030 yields -1.55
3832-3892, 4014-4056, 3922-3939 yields 3.11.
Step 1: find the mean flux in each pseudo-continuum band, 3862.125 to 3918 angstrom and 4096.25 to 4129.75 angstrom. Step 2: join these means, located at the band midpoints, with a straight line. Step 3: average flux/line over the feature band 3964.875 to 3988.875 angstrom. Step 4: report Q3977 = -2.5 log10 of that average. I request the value 0.21 mag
